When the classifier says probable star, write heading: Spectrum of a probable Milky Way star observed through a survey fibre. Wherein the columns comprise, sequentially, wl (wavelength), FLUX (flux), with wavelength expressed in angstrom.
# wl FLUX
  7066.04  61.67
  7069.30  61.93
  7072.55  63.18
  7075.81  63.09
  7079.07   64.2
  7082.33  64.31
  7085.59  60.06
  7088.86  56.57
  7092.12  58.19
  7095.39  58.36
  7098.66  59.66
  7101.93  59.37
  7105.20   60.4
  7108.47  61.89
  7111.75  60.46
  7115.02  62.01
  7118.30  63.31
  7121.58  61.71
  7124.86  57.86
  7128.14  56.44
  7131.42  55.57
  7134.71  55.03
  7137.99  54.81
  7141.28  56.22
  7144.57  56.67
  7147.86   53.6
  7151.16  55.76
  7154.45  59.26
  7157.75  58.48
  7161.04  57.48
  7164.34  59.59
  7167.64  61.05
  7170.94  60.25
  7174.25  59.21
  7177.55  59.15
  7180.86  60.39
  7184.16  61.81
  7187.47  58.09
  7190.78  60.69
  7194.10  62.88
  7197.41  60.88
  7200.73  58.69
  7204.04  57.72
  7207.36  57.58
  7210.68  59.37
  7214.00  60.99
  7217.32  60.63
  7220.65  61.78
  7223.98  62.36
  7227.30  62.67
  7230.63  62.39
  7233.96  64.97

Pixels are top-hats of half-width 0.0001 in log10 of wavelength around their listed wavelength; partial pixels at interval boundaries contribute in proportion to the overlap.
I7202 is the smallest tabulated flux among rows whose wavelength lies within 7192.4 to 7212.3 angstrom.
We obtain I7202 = 57.58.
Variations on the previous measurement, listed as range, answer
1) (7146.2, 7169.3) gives 53.6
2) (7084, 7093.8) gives 56.57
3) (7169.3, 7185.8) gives 59.15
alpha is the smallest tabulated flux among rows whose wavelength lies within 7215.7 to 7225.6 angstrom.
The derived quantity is 60.63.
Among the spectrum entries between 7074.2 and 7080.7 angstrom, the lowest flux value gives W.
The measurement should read 63.09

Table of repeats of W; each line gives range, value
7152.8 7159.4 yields 58.48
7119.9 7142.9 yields 54.81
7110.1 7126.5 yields 57.86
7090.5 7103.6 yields 58.19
